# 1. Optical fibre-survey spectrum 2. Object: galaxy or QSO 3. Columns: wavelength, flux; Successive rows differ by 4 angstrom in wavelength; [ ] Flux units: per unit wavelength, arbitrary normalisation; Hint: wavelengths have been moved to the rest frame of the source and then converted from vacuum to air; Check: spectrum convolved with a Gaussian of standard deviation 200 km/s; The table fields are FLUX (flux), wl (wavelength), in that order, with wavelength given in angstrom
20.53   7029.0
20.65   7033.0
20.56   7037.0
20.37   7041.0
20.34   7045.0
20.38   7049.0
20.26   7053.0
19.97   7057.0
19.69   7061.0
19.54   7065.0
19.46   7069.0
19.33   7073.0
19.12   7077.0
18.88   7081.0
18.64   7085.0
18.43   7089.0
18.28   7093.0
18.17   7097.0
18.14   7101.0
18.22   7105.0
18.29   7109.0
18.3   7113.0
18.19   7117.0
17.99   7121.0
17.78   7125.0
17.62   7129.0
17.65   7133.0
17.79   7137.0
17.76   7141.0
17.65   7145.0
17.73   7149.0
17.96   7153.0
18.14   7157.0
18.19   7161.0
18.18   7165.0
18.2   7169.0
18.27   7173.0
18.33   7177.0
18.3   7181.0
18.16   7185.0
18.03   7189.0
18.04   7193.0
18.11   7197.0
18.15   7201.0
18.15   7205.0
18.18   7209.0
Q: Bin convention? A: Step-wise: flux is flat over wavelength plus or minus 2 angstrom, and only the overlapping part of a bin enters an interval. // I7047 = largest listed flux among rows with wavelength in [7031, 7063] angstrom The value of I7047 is 20.65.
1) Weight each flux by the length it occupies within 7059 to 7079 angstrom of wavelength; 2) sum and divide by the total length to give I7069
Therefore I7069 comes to 19.4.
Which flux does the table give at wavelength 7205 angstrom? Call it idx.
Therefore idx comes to 18.15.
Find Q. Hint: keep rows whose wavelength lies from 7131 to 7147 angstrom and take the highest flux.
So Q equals 17.79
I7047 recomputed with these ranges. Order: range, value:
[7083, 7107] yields 18.64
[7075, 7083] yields 19.12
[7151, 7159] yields 18.14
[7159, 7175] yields 18.27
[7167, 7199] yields 18.33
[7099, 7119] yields 18.3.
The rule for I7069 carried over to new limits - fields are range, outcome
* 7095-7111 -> 18.2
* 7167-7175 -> 18.2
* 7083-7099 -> 18.4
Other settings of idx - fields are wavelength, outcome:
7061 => 19.69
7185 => 18.16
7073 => 19.33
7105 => 18.22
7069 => 19.46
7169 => 18.2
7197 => 18.11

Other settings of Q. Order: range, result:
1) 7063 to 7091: 19.54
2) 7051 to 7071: 20.26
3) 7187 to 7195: 18.04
